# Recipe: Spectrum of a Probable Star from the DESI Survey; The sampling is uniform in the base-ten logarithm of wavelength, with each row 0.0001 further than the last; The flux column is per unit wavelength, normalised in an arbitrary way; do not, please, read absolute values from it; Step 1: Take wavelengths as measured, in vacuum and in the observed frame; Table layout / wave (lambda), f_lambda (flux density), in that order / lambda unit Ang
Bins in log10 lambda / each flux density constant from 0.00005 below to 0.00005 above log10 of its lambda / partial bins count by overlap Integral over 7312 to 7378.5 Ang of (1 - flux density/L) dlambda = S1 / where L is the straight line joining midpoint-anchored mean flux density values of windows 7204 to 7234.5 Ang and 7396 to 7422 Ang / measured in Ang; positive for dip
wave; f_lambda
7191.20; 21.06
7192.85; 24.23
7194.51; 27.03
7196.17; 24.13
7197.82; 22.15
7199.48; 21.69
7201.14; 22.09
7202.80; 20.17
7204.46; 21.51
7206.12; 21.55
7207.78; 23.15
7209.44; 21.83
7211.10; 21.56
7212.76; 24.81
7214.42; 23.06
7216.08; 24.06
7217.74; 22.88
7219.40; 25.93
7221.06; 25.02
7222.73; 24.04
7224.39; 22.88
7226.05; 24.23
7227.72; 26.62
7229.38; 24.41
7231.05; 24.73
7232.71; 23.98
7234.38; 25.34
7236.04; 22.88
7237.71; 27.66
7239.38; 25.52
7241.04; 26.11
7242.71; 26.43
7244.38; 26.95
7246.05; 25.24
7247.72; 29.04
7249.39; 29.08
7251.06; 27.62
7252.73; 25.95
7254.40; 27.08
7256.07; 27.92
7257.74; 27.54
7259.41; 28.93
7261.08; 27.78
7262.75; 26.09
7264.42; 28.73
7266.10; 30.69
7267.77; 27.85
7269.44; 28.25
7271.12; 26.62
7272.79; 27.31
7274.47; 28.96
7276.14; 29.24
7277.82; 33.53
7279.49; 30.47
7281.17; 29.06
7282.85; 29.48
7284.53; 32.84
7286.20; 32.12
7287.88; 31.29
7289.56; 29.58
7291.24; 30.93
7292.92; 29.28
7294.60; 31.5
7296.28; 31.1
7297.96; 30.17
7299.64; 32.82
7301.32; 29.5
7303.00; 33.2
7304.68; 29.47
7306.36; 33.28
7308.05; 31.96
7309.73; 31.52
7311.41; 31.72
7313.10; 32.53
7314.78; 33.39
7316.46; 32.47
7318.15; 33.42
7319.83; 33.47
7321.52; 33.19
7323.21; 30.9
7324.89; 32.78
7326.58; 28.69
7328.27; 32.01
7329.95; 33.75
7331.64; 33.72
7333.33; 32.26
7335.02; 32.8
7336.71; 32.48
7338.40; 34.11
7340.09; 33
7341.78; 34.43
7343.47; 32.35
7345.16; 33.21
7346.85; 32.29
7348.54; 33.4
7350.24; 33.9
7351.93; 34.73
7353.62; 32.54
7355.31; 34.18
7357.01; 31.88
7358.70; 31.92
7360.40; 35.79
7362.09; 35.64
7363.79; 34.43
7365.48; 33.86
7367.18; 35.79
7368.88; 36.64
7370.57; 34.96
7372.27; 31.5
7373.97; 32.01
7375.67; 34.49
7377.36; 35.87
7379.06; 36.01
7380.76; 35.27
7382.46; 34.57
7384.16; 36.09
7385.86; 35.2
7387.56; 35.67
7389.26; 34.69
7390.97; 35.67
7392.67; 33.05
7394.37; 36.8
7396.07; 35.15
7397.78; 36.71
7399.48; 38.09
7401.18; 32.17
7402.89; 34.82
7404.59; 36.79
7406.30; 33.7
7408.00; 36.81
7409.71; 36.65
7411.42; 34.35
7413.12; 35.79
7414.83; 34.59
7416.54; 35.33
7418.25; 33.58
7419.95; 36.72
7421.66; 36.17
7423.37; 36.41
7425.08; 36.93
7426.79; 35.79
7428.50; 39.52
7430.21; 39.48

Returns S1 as -3.9 Ang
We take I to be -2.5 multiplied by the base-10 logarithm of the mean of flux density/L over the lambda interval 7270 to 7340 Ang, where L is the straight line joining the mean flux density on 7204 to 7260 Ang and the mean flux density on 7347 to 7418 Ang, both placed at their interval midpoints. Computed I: -0.06 mag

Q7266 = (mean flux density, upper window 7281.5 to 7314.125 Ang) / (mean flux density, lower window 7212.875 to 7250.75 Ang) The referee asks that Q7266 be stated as 1.24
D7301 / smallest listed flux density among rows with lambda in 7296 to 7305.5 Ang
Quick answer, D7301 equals 29.47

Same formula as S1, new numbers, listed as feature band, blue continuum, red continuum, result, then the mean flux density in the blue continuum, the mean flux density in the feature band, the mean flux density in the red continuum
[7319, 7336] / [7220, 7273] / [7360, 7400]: -0.3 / 26.5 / 32.3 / 35.1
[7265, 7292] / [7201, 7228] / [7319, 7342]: -1.4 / 23.2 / 29.9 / 32.6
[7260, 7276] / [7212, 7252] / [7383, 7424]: -0.4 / 25.4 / 28.1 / 35.4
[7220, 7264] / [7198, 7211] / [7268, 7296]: -0.7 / 21.7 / 26.1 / 30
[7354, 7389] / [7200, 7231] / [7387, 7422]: -1.4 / 23.3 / 34.6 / 35.4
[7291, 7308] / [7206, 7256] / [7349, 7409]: -0.9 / 25.1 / 31.2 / 34.8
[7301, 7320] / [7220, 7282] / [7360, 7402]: -0.9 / 27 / 32.2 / 35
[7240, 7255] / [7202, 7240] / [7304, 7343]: -0.6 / 23.8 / 27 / 32.5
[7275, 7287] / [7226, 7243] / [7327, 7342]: -0.9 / 25.3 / 30.9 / 33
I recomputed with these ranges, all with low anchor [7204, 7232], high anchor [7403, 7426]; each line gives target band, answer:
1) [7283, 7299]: -0.10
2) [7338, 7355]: -0.06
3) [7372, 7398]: -0.03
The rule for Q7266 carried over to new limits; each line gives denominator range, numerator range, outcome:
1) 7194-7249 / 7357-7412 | 1.44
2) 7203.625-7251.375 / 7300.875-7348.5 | 1.31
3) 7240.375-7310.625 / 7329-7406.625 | 1.17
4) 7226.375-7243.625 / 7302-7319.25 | 1.27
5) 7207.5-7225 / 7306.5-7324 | 1.38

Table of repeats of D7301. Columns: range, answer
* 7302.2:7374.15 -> 28.69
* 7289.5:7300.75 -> 29.28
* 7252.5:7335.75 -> 25.95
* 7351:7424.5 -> 31.5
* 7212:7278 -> 22.88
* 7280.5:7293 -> 29.06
